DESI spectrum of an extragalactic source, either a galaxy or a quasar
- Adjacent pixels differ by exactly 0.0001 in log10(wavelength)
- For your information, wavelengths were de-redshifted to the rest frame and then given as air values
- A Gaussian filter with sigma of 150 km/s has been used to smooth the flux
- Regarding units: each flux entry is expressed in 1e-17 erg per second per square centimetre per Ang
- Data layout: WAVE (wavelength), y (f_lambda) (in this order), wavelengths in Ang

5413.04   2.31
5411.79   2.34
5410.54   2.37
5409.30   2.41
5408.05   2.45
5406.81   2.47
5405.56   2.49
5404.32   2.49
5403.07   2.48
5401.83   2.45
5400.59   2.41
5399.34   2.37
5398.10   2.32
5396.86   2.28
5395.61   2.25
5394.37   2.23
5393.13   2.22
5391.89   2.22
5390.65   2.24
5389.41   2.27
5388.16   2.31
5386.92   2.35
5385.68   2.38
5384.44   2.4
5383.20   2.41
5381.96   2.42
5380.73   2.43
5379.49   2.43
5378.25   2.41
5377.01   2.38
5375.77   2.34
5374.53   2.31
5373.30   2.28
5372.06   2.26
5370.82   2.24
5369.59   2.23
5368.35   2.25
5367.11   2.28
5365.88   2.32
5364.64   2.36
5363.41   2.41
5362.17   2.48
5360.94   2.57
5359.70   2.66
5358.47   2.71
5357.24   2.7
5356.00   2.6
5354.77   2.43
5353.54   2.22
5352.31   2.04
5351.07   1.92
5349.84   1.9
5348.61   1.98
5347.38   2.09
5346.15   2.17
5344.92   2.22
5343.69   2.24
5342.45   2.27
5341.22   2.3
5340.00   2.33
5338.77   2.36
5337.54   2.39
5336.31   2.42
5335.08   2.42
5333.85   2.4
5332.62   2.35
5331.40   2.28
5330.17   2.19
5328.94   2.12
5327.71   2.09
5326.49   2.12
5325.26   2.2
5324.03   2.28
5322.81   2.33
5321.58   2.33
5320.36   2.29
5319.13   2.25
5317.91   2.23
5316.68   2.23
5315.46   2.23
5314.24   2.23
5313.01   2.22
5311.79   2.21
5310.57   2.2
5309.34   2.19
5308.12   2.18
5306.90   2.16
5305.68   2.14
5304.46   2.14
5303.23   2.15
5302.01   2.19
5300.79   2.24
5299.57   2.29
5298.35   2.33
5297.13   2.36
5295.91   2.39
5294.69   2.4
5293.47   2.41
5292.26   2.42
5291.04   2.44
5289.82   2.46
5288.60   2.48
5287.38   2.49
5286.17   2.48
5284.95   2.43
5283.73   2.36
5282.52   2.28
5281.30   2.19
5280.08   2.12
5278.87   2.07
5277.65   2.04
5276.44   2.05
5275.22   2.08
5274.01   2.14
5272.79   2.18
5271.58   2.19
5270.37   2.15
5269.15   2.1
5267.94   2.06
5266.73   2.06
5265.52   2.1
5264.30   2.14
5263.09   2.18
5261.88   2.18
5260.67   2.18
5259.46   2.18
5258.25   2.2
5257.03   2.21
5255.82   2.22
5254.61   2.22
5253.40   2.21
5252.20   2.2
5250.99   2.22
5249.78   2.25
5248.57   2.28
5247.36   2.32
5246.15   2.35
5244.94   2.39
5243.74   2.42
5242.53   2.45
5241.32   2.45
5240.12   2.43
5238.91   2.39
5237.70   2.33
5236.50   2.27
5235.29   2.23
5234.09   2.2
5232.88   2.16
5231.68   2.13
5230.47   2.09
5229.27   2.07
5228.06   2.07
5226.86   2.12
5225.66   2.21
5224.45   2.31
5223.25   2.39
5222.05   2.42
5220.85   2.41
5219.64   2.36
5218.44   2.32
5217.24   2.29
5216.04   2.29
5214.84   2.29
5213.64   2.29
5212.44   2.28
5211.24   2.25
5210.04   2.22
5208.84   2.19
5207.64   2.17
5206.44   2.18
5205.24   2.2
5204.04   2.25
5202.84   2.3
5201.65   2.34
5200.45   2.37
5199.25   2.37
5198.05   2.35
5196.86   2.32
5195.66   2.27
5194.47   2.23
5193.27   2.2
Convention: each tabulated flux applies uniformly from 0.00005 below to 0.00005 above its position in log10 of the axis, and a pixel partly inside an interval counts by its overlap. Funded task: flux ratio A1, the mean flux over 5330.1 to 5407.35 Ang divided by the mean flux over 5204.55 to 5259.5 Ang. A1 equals 1.0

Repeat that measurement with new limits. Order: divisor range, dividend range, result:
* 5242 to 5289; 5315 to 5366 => 1.03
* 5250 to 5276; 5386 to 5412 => 1.09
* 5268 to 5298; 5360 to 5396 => 1.03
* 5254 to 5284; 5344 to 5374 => 1.07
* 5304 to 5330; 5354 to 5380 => 1.09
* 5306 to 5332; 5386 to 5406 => 1.05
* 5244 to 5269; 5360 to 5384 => 1.07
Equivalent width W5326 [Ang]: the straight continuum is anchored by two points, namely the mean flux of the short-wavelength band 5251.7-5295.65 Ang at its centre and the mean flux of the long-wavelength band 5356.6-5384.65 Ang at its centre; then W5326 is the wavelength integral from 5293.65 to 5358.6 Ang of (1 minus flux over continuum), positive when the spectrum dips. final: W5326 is 1.9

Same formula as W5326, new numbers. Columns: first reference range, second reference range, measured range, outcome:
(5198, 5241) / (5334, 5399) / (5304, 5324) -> 0.7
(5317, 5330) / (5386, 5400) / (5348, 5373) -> -0.8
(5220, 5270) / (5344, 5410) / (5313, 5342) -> 0.3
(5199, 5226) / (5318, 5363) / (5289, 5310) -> 0.0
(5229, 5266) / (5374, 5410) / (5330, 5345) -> 0.0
